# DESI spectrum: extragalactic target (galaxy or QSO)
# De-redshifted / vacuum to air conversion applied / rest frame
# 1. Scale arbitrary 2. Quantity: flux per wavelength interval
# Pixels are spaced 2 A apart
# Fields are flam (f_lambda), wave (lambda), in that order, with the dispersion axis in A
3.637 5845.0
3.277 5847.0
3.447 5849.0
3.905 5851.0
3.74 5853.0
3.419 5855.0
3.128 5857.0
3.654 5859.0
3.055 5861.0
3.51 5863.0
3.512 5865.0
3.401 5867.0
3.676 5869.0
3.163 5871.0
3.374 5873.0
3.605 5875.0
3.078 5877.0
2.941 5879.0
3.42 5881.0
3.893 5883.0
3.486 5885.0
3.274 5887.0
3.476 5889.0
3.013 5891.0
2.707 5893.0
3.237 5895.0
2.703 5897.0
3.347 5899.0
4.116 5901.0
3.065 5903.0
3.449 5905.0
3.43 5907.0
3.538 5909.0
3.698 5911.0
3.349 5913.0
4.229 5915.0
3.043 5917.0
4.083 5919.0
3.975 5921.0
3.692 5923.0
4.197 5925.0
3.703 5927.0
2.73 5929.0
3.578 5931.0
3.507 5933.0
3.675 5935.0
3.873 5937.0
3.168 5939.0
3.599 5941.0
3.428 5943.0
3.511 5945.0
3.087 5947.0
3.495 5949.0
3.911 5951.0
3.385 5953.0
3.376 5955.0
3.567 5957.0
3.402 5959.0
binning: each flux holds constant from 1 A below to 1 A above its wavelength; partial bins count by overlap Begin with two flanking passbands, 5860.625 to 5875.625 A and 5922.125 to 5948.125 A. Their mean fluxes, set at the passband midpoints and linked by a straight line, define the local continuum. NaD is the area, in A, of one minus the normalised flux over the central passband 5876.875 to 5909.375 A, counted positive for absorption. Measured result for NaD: 1.4 A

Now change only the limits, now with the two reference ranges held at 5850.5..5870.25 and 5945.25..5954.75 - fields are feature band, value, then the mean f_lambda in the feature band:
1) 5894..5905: 0.53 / 3.31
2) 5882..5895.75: 0.71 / 3.3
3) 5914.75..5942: -1.26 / 3.63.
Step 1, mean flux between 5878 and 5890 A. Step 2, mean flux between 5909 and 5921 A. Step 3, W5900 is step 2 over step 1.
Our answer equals 1.1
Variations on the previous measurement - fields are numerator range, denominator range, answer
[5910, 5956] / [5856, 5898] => 1.08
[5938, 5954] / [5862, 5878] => 1.01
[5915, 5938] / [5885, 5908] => 1.12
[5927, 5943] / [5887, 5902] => 1.07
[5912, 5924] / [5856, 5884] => 1.10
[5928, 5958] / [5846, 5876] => 1.00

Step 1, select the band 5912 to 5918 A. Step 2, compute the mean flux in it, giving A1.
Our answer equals 3.54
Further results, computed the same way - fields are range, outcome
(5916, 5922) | 3.7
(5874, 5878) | 3.34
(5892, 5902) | 3.22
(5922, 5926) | 3.94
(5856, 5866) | 3.37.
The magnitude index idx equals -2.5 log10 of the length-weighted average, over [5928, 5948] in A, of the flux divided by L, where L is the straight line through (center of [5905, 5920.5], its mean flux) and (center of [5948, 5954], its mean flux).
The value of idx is 0.06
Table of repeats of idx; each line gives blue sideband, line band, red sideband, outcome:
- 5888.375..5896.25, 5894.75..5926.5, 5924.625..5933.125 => -0.09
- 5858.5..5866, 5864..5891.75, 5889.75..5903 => -0.02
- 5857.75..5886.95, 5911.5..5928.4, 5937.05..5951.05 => -0.10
